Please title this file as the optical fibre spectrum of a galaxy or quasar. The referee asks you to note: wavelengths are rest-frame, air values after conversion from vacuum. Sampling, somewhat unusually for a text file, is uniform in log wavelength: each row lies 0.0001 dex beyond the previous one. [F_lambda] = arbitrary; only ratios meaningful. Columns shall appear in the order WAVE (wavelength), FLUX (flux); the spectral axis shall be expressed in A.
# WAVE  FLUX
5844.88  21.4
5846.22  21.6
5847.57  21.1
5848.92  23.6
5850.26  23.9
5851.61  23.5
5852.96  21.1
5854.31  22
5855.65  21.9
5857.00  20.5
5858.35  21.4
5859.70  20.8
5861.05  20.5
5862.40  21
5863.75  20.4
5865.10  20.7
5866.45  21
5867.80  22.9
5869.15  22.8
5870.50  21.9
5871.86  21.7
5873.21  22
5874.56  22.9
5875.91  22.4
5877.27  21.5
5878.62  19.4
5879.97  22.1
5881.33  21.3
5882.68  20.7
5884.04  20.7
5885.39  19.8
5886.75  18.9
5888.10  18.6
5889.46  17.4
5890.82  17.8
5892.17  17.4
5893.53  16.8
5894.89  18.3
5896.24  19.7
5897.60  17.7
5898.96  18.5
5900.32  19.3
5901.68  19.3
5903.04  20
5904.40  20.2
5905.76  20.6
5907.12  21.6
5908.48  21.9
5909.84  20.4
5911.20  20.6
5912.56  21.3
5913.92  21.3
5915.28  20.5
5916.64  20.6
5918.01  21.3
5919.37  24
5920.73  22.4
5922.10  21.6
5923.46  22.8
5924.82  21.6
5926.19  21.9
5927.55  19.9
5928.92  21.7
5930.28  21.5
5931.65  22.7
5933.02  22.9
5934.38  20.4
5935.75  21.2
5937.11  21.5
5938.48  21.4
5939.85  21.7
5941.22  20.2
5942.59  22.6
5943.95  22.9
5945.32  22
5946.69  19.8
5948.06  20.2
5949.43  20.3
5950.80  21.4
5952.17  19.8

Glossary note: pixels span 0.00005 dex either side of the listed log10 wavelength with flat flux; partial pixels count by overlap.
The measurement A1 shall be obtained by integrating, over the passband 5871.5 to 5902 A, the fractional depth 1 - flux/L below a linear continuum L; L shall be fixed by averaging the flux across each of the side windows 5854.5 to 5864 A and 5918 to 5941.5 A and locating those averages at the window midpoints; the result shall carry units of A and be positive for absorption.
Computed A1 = 2.2 A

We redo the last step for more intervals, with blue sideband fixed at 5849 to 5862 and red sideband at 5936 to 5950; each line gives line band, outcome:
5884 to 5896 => 1.8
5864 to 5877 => -0.1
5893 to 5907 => 1.5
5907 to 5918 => 0.2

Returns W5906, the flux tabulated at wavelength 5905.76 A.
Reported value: 20.6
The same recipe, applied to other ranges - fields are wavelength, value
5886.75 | 18.9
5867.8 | 22.9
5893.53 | 16.8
